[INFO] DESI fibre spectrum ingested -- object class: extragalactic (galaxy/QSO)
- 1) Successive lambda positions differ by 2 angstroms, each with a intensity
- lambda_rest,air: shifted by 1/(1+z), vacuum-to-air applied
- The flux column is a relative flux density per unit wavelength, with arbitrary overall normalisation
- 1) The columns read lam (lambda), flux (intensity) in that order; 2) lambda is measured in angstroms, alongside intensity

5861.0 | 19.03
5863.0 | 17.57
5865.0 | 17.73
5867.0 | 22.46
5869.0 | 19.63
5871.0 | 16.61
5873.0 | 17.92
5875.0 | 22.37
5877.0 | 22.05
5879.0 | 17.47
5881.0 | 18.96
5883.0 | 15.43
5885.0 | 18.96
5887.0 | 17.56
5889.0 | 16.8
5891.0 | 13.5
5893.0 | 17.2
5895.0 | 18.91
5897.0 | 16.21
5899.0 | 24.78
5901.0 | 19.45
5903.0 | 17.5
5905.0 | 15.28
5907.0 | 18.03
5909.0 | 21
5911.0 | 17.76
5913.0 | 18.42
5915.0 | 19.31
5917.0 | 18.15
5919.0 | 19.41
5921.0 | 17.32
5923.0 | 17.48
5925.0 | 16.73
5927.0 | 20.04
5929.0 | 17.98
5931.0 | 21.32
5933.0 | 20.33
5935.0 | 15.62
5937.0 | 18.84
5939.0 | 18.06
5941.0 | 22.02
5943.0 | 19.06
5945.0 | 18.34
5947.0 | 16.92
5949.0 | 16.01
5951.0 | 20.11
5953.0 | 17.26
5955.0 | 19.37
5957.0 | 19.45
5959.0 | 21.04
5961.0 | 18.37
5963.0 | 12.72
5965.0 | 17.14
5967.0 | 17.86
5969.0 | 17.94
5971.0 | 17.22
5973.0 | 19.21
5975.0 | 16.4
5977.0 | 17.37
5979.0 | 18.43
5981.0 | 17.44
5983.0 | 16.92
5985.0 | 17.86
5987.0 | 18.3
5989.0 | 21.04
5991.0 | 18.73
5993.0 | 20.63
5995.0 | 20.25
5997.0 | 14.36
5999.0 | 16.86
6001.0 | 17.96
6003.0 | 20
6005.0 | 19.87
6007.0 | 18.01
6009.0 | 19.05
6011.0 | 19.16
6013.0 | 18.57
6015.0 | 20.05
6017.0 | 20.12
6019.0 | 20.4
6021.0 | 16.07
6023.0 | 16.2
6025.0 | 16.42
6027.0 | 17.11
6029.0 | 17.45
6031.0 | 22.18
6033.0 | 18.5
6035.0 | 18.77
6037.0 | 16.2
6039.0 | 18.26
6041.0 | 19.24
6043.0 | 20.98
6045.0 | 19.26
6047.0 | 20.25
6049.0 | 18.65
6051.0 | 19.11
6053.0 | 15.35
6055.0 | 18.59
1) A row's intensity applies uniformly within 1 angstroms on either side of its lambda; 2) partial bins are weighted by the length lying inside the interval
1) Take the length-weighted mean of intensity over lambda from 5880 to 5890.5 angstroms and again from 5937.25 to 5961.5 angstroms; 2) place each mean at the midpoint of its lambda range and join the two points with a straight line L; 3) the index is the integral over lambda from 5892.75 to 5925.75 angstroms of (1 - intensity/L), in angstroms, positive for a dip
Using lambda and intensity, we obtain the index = -1.0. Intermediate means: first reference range 17.3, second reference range 18.8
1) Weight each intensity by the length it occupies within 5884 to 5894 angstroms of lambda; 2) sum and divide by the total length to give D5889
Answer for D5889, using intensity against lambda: 16.8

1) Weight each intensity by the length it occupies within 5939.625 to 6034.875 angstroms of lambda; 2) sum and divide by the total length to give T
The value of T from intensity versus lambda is 18.3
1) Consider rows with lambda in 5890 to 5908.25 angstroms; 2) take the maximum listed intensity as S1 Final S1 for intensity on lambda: 24.78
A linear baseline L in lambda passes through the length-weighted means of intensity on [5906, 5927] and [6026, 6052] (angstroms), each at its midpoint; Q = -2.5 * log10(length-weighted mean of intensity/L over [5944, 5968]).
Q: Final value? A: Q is 0.04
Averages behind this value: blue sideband 18.4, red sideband 18.9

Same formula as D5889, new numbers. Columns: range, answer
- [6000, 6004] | 19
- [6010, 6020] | 19.7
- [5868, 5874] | 18.1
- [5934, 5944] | 18.7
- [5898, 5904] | 20.6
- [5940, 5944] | 20.5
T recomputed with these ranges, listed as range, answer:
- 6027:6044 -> 18.8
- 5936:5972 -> 18.2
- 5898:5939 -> 18.7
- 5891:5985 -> 18.2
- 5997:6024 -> 18.5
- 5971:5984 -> 17.6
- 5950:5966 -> 18.2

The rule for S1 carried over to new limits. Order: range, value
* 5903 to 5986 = 22.02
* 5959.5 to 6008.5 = 21.04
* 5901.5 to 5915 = 21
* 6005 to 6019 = 20.4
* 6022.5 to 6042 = 22.18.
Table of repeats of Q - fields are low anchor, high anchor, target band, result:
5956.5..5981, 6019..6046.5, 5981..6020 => -0.05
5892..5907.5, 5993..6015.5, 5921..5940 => 0.00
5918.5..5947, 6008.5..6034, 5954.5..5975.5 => 0.04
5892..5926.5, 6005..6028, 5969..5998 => 0.01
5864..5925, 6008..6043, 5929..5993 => 0.01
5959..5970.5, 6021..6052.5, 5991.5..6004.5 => -0.04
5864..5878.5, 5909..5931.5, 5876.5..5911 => 0.06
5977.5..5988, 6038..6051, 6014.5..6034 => 0.03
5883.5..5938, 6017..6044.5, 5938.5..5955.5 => -0.02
